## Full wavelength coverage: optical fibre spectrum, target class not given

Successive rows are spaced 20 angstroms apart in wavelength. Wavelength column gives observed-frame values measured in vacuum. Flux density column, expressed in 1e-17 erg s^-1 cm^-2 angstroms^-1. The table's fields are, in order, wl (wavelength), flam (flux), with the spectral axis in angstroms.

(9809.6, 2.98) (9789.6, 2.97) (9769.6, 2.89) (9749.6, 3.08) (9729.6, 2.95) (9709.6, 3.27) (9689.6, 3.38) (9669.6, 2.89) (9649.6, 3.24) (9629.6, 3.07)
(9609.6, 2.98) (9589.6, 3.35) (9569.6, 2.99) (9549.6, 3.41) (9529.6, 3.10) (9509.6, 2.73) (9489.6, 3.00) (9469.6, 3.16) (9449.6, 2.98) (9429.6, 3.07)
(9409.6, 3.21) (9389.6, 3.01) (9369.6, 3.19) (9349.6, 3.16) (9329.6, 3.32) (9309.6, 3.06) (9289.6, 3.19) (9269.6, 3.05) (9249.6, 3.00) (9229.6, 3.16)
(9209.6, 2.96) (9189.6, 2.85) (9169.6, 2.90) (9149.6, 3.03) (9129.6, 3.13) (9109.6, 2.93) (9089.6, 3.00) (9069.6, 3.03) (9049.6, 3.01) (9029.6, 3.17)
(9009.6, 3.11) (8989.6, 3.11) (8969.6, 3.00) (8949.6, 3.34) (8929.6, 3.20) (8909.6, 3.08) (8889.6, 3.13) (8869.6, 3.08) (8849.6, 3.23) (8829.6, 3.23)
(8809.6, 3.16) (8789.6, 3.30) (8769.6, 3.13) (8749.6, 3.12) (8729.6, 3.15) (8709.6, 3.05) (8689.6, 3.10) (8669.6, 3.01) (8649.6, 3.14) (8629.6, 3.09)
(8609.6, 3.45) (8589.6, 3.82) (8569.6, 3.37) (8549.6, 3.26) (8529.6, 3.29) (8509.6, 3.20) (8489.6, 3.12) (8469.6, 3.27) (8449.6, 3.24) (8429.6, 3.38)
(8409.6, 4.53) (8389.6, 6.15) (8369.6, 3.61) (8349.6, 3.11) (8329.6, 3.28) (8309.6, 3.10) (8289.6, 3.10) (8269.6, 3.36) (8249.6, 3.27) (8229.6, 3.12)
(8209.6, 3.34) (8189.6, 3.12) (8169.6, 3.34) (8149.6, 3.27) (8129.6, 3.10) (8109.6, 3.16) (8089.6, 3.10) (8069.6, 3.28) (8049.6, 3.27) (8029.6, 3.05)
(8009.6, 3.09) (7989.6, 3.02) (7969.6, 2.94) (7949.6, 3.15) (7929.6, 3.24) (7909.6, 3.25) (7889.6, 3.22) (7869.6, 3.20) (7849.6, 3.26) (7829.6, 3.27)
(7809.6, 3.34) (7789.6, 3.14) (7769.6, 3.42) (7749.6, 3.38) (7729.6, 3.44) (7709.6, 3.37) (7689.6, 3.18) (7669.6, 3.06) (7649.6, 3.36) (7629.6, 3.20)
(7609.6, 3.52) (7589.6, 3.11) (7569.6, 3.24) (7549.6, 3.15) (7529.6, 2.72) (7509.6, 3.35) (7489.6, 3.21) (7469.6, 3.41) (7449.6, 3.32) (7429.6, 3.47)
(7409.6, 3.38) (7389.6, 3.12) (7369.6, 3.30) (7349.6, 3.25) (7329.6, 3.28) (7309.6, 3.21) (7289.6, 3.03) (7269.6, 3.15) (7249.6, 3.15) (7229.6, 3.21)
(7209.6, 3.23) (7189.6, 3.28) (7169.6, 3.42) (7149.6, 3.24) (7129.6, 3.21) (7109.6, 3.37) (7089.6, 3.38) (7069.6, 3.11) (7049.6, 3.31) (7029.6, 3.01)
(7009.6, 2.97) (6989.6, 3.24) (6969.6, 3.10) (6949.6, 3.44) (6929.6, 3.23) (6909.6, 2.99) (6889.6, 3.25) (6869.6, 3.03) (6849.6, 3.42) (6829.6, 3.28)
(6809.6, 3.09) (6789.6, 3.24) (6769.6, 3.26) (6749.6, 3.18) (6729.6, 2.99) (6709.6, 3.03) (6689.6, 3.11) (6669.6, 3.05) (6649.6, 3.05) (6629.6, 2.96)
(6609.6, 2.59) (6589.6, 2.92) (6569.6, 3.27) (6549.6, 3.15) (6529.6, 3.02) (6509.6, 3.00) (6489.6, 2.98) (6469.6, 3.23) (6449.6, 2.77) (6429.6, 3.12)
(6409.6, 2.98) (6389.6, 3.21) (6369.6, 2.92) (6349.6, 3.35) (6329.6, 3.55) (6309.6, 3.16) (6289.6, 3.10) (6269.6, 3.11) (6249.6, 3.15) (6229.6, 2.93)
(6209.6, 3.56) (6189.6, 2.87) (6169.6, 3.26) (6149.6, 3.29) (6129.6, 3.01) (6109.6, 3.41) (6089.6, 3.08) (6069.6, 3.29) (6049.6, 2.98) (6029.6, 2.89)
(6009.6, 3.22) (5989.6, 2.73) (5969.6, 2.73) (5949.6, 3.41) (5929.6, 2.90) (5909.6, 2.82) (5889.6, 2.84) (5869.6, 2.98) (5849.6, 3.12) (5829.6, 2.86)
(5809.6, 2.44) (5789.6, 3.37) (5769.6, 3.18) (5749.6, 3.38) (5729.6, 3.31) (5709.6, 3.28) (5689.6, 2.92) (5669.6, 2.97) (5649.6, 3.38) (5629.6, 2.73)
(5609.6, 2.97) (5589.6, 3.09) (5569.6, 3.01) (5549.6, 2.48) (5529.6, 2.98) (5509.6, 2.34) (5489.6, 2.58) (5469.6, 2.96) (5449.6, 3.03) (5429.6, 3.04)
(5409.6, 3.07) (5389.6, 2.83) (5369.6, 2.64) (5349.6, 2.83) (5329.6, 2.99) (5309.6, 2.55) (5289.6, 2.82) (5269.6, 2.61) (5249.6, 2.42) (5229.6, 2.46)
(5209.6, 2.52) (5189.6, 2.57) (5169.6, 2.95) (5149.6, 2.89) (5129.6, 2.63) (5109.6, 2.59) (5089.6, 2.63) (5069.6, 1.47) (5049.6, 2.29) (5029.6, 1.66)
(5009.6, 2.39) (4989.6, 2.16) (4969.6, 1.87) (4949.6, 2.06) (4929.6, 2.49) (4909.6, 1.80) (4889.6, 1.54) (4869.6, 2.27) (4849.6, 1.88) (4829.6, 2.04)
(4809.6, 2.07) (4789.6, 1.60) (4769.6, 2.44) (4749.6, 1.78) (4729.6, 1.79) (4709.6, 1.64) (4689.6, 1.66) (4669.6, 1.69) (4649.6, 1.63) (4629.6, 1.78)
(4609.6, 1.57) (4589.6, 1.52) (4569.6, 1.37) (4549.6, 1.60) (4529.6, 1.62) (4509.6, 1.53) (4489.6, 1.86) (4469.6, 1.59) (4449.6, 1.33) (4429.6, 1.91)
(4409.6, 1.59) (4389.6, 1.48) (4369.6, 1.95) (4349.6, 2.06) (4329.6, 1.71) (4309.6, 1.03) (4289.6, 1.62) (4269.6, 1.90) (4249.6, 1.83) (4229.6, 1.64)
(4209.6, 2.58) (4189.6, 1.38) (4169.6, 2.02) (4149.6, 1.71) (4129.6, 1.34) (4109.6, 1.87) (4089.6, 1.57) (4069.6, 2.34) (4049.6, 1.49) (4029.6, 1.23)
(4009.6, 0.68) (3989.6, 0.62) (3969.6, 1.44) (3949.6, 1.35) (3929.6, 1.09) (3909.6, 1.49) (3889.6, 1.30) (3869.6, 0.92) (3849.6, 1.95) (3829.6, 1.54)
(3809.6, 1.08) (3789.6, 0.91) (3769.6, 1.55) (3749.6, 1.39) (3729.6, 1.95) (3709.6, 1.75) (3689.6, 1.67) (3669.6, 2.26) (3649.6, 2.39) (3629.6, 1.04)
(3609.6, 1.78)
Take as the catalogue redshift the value 0.278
